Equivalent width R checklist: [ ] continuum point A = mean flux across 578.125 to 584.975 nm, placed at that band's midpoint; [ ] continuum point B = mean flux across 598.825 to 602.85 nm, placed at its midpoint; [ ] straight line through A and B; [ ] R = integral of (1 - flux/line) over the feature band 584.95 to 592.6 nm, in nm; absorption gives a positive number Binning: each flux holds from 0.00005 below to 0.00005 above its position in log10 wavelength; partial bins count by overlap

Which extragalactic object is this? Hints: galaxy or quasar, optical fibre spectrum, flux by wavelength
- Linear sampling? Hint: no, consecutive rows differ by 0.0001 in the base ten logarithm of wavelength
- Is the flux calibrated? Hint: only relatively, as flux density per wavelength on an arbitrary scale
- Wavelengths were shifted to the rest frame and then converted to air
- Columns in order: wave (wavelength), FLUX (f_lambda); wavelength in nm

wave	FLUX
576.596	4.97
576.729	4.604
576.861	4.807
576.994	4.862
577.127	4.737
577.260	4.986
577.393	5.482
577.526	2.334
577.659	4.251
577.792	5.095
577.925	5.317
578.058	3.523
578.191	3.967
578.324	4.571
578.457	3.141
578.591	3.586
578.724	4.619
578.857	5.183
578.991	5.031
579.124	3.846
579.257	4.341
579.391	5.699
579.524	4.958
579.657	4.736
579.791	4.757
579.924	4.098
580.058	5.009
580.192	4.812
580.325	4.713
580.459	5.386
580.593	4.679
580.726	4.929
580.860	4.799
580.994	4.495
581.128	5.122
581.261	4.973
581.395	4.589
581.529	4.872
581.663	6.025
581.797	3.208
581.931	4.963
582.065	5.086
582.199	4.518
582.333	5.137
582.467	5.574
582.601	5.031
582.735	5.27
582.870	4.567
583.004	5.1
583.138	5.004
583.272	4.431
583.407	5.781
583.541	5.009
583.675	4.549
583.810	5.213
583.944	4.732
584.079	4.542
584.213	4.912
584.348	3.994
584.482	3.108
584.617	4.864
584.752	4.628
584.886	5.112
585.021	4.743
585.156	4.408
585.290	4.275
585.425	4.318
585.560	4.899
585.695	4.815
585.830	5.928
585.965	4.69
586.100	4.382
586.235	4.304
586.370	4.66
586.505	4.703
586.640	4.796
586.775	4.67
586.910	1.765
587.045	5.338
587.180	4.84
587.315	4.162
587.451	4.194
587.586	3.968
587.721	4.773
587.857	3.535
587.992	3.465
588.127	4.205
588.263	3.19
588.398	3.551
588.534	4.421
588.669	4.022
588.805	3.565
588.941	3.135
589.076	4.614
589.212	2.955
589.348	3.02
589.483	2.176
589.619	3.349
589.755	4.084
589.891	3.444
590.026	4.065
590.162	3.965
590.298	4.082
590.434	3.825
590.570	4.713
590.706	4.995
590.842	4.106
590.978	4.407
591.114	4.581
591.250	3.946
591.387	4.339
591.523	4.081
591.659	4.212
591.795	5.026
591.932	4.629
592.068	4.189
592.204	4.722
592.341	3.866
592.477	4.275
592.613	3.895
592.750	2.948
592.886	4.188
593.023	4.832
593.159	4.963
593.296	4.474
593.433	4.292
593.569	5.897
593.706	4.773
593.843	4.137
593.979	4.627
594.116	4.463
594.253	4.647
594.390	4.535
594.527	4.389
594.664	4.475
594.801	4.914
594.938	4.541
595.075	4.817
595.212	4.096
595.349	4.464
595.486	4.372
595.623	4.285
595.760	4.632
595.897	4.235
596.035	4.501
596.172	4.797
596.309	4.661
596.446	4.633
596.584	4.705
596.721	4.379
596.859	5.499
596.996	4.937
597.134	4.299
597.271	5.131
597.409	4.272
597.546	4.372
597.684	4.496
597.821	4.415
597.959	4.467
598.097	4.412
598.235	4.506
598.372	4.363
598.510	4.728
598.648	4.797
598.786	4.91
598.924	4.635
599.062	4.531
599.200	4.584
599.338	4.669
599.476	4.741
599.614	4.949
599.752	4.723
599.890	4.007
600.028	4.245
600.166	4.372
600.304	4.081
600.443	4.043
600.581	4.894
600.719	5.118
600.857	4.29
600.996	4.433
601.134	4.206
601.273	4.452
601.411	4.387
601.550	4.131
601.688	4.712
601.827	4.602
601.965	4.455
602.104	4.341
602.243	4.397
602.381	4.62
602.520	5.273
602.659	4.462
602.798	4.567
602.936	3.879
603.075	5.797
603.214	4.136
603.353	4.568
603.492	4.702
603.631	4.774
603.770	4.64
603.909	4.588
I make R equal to 0.80 nm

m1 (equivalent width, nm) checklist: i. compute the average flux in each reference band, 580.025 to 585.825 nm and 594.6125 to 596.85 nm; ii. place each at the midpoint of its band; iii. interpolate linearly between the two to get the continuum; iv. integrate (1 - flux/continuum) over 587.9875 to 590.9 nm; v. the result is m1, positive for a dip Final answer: 0.562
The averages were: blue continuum 4.81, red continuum 4.56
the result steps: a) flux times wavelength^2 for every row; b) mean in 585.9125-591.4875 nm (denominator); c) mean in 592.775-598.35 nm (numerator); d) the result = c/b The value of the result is 1.16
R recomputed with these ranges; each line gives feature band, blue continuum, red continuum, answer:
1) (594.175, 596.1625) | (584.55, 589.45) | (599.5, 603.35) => -0.052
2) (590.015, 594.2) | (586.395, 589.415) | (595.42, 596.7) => -0.120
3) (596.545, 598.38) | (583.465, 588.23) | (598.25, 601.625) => -0.037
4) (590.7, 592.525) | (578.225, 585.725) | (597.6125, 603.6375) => 0.104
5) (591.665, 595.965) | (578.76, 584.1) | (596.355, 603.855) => 0.187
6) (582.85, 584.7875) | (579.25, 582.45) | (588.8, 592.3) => -0.043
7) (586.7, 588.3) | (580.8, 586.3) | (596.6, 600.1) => 0.238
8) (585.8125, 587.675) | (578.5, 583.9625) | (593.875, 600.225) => 0.126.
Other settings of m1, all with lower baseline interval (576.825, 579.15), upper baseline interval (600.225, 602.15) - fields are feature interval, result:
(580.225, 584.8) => -0.42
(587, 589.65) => 0.36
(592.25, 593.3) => 0.06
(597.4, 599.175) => -0.04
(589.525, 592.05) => 0.13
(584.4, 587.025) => -0.04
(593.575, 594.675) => -0.04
